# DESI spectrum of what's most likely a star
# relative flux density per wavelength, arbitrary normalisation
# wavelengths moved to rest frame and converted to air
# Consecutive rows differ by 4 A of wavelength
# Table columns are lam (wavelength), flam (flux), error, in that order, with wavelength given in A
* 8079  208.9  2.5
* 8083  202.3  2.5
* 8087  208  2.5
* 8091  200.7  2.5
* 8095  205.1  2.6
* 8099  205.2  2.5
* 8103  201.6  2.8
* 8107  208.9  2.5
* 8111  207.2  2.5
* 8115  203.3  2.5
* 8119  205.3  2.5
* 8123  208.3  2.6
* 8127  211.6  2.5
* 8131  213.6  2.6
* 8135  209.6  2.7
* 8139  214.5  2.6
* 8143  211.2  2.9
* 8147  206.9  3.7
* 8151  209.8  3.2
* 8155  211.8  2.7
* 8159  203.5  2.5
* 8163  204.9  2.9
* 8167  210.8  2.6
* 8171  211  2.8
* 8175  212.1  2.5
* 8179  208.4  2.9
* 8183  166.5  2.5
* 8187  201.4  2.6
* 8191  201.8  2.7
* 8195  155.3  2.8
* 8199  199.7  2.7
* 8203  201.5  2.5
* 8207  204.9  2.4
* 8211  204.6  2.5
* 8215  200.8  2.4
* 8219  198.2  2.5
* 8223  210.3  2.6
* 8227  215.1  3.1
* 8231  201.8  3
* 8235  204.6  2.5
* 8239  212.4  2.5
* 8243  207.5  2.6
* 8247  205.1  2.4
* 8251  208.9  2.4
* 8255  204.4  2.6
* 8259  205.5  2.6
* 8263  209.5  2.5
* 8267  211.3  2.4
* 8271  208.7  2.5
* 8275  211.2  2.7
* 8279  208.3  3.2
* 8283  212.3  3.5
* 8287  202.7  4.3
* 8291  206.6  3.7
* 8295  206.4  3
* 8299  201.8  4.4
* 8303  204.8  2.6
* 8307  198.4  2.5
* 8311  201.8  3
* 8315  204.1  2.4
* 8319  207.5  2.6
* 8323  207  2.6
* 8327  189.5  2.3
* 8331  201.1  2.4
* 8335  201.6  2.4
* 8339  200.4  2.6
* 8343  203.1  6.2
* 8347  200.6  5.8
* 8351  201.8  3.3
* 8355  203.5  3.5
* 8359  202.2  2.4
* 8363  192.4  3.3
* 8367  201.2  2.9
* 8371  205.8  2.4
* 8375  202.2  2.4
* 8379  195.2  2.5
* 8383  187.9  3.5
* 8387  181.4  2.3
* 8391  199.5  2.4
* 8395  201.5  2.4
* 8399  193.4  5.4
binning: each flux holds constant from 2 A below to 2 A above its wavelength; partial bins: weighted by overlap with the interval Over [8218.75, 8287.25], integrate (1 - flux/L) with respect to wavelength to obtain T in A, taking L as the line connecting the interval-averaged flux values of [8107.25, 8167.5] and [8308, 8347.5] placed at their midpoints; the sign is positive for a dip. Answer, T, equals -1.2 A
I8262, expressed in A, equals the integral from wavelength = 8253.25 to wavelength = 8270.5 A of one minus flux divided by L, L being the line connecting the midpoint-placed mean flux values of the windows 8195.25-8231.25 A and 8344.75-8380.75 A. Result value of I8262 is -0.55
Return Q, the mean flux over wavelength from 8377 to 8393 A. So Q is 191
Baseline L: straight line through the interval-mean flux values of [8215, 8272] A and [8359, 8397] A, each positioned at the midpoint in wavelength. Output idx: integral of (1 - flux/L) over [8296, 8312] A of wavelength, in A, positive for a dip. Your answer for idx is 0.0 A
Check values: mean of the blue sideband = 207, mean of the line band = 202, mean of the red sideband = 197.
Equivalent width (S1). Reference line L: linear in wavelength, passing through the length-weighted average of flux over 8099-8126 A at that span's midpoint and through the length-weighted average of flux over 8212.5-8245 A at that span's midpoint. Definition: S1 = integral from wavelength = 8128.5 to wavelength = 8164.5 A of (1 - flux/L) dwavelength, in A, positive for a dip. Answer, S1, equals -0.6 A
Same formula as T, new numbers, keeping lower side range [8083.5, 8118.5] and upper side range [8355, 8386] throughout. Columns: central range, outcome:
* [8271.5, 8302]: -1.06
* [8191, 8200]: 0.98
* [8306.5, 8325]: -0.45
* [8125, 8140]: -0.60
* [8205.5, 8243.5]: -0.81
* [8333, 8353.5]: -0.30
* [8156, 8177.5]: -0.57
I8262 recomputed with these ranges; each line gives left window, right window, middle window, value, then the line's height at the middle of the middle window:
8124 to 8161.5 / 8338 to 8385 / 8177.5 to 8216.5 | 2.5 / 208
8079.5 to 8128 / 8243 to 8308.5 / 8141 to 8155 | -0.3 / 206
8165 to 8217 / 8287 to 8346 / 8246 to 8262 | -0.5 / 200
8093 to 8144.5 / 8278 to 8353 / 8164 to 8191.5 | 0.6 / 207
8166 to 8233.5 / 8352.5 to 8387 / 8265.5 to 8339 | -2.2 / 199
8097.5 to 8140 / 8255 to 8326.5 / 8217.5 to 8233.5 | 0.0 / 207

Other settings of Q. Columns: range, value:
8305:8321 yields 203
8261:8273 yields 210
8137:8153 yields 211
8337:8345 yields 202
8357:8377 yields 201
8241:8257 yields 206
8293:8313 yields 203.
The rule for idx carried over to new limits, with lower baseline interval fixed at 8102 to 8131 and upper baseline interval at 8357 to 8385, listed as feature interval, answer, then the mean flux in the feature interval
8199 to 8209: 0.1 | 202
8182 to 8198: 1.7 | 183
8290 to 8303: -0.3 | 205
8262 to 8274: -0.5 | 210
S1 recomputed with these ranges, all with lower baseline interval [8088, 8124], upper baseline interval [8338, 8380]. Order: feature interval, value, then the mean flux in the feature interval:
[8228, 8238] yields -0.1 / 205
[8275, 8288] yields -0.4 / 209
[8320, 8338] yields 0.1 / 200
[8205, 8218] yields 0.0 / 203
